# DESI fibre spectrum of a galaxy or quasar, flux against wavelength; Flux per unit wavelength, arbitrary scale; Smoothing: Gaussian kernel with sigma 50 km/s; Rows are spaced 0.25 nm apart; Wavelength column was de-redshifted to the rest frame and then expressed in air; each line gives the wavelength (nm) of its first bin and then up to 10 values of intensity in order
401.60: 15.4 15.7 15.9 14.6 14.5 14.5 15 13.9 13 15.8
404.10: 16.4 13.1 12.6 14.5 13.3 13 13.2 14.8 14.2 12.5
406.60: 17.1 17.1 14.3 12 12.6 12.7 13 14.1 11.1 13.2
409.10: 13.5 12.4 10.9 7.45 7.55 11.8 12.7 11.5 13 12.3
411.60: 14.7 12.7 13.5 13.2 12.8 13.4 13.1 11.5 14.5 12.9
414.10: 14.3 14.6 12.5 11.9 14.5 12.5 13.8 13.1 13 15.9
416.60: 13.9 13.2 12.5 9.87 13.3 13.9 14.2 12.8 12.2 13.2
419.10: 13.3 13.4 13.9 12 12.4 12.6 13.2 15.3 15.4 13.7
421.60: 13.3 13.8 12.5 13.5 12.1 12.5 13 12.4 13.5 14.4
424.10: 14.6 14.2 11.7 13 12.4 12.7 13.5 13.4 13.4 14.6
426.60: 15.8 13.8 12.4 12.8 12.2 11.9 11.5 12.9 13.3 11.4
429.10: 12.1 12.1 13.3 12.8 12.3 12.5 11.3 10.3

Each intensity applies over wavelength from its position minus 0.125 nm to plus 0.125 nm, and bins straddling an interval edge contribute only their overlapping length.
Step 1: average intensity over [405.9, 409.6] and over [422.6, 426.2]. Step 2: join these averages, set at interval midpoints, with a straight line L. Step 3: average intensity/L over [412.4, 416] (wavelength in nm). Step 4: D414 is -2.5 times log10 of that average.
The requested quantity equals 0.01 mag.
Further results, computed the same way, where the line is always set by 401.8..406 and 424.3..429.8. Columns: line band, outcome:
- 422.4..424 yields 0.01 mag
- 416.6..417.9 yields 0.07 mag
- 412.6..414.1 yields 0.05 mag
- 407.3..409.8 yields 0.13 mag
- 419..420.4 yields 0.03 mag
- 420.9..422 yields -0.07 mag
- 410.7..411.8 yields 0.08 mag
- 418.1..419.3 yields 0.03 mag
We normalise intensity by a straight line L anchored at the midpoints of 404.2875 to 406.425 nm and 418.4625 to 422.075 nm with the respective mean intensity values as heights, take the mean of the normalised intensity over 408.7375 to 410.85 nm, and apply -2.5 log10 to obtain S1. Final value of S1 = 0.20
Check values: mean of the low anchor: 13.5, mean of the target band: 11.2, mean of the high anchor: 13.4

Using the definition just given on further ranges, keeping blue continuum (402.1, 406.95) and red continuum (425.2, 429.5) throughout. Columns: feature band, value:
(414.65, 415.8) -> 0.05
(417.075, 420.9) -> 0.04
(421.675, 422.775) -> 0.02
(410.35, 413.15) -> 0.08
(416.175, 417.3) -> 0.00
